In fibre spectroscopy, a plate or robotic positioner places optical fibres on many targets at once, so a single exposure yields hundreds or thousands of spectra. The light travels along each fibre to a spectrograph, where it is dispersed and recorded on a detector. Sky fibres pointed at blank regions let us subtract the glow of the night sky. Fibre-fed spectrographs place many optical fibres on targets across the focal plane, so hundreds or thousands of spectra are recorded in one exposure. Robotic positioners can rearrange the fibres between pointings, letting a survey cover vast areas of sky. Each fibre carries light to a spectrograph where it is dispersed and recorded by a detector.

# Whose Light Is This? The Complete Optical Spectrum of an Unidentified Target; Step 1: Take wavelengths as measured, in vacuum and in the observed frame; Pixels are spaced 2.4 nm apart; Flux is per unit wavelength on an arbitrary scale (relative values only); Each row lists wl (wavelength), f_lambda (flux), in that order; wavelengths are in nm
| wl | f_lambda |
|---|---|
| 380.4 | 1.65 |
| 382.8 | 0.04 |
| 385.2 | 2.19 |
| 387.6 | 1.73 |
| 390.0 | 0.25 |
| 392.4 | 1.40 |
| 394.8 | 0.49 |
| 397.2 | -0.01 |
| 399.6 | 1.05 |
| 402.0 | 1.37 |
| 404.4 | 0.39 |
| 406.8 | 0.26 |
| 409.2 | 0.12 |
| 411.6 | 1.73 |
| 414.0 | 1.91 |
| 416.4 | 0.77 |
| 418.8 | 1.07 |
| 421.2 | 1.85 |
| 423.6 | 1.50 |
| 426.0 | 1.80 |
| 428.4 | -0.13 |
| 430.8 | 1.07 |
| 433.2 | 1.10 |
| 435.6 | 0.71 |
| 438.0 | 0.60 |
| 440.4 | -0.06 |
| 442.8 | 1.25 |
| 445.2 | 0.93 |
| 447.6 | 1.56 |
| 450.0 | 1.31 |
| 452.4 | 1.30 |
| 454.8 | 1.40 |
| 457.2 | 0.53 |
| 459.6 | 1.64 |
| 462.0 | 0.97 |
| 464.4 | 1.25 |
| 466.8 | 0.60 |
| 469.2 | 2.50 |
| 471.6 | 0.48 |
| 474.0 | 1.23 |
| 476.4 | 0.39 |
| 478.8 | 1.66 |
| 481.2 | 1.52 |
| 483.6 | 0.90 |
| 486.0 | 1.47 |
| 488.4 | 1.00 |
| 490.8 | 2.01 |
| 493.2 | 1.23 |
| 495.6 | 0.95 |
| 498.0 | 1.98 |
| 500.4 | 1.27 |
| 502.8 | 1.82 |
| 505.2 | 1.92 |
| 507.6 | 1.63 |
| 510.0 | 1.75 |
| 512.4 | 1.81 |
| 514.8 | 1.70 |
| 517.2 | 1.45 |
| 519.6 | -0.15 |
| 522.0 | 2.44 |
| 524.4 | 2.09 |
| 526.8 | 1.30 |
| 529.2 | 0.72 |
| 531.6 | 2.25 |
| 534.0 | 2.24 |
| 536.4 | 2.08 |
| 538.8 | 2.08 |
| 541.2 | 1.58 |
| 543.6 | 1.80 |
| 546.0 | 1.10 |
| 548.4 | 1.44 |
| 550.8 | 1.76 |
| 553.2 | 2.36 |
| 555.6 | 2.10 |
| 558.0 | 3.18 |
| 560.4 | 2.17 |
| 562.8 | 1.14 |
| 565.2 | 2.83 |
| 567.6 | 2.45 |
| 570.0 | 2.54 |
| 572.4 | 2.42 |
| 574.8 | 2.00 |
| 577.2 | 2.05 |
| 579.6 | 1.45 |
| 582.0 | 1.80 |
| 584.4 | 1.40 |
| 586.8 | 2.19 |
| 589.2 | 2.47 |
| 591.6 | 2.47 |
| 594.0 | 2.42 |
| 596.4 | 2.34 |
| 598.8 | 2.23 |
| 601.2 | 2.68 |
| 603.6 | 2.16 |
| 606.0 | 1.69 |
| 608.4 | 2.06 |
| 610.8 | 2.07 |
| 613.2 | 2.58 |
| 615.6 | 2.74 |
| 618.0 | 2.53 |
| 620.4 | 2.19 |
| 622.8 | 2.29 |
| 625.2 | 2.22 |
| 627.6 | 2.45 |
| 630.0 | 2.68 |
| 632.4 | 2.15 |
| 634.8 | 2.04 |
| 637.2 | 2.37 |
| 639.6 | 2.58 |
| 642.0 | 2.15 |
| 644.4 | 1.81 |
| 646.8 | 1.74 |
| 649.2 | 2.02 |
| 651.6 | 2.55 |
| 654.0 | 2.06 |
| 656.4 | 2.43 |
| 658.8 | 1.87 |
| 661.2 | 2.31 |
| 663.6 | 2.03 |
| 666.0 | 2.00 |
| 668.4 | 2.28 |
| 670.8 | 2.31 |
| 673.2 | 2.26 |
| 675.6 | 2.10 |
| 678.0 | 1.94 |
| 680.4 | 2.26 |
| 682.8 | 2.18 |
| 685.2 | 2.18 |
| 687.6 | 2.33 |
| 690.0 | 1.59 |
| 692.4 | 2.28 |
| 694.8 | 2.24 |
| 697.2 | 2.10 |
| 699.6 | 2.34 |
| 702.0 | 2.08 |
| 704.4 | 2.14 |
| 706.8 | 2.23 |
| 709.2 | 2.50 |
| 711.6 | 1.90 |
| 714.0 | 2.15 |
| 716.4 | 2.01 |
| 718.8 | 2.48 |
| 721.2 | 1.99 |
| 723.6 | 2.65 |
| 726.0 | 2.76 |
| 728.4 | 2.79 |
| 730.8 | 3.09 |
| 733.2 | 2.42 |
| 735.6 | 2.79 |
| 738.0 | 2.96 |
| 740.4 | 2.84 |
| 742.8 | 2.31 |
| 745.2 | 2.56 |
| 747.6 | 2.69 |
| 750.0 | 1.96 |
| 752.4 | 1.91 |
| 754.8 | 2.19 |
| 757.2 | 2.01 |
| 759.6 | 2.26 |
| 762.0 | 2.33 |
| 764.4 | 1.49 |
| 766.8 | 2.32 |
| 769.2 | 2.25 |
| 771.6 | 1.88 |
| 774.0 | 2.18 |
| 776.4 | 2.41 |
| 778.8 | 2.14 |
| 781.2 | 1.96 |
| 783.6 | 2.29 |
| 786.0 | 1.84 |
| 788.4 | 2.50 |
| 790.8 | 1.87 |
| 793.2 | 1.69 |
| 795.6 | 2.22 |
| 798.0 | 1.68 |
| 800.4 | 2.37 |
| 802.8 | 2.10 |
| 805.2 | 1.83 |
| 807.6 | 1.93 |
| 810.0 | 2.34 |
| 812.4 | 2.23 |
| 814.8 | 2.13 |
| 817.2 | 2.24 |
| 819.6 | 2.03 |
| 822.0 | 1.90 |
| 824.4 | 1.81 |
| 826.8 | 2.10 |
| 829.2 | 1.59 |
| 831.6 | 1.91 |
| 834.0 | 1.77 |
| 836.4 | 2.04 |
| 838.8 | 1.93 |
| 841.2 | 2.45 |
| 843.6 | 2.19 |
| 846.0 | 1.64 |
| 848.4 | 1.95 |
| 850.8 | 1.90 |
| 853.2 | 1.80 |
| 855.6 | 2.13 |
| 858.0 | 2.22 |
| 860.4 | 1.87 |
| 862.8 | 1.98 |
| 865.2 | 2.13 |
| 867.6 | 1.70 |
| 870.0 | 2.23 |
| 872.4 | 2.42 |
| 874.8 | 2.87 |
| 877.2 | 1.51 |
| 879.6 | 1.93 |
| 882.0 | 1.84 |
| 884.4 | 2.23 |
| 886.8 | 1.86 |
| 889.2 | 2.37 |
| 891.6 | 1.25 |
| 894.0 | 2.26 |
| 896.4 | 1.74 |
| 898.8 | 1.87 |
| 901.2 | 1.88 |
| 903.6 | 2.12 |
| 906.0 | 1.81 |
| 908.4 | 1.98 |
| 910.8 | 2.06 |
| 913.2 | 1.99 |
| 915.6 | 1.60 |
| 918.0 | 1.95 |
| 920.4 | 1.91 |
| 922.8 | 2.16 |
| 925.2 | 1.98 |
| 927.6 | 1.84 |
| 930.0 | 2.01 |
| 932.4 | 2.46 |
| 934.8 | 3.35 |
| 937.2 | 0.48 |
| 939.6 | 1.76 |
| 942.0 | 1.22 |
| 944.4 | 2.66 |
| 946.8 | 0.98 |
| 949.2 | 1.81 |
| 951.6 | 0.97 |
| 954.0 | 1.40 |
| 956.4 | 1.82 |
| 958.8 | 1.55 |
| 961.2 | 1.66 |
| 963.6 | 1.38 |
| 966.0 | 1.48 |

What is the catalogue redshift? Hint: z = 0.333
